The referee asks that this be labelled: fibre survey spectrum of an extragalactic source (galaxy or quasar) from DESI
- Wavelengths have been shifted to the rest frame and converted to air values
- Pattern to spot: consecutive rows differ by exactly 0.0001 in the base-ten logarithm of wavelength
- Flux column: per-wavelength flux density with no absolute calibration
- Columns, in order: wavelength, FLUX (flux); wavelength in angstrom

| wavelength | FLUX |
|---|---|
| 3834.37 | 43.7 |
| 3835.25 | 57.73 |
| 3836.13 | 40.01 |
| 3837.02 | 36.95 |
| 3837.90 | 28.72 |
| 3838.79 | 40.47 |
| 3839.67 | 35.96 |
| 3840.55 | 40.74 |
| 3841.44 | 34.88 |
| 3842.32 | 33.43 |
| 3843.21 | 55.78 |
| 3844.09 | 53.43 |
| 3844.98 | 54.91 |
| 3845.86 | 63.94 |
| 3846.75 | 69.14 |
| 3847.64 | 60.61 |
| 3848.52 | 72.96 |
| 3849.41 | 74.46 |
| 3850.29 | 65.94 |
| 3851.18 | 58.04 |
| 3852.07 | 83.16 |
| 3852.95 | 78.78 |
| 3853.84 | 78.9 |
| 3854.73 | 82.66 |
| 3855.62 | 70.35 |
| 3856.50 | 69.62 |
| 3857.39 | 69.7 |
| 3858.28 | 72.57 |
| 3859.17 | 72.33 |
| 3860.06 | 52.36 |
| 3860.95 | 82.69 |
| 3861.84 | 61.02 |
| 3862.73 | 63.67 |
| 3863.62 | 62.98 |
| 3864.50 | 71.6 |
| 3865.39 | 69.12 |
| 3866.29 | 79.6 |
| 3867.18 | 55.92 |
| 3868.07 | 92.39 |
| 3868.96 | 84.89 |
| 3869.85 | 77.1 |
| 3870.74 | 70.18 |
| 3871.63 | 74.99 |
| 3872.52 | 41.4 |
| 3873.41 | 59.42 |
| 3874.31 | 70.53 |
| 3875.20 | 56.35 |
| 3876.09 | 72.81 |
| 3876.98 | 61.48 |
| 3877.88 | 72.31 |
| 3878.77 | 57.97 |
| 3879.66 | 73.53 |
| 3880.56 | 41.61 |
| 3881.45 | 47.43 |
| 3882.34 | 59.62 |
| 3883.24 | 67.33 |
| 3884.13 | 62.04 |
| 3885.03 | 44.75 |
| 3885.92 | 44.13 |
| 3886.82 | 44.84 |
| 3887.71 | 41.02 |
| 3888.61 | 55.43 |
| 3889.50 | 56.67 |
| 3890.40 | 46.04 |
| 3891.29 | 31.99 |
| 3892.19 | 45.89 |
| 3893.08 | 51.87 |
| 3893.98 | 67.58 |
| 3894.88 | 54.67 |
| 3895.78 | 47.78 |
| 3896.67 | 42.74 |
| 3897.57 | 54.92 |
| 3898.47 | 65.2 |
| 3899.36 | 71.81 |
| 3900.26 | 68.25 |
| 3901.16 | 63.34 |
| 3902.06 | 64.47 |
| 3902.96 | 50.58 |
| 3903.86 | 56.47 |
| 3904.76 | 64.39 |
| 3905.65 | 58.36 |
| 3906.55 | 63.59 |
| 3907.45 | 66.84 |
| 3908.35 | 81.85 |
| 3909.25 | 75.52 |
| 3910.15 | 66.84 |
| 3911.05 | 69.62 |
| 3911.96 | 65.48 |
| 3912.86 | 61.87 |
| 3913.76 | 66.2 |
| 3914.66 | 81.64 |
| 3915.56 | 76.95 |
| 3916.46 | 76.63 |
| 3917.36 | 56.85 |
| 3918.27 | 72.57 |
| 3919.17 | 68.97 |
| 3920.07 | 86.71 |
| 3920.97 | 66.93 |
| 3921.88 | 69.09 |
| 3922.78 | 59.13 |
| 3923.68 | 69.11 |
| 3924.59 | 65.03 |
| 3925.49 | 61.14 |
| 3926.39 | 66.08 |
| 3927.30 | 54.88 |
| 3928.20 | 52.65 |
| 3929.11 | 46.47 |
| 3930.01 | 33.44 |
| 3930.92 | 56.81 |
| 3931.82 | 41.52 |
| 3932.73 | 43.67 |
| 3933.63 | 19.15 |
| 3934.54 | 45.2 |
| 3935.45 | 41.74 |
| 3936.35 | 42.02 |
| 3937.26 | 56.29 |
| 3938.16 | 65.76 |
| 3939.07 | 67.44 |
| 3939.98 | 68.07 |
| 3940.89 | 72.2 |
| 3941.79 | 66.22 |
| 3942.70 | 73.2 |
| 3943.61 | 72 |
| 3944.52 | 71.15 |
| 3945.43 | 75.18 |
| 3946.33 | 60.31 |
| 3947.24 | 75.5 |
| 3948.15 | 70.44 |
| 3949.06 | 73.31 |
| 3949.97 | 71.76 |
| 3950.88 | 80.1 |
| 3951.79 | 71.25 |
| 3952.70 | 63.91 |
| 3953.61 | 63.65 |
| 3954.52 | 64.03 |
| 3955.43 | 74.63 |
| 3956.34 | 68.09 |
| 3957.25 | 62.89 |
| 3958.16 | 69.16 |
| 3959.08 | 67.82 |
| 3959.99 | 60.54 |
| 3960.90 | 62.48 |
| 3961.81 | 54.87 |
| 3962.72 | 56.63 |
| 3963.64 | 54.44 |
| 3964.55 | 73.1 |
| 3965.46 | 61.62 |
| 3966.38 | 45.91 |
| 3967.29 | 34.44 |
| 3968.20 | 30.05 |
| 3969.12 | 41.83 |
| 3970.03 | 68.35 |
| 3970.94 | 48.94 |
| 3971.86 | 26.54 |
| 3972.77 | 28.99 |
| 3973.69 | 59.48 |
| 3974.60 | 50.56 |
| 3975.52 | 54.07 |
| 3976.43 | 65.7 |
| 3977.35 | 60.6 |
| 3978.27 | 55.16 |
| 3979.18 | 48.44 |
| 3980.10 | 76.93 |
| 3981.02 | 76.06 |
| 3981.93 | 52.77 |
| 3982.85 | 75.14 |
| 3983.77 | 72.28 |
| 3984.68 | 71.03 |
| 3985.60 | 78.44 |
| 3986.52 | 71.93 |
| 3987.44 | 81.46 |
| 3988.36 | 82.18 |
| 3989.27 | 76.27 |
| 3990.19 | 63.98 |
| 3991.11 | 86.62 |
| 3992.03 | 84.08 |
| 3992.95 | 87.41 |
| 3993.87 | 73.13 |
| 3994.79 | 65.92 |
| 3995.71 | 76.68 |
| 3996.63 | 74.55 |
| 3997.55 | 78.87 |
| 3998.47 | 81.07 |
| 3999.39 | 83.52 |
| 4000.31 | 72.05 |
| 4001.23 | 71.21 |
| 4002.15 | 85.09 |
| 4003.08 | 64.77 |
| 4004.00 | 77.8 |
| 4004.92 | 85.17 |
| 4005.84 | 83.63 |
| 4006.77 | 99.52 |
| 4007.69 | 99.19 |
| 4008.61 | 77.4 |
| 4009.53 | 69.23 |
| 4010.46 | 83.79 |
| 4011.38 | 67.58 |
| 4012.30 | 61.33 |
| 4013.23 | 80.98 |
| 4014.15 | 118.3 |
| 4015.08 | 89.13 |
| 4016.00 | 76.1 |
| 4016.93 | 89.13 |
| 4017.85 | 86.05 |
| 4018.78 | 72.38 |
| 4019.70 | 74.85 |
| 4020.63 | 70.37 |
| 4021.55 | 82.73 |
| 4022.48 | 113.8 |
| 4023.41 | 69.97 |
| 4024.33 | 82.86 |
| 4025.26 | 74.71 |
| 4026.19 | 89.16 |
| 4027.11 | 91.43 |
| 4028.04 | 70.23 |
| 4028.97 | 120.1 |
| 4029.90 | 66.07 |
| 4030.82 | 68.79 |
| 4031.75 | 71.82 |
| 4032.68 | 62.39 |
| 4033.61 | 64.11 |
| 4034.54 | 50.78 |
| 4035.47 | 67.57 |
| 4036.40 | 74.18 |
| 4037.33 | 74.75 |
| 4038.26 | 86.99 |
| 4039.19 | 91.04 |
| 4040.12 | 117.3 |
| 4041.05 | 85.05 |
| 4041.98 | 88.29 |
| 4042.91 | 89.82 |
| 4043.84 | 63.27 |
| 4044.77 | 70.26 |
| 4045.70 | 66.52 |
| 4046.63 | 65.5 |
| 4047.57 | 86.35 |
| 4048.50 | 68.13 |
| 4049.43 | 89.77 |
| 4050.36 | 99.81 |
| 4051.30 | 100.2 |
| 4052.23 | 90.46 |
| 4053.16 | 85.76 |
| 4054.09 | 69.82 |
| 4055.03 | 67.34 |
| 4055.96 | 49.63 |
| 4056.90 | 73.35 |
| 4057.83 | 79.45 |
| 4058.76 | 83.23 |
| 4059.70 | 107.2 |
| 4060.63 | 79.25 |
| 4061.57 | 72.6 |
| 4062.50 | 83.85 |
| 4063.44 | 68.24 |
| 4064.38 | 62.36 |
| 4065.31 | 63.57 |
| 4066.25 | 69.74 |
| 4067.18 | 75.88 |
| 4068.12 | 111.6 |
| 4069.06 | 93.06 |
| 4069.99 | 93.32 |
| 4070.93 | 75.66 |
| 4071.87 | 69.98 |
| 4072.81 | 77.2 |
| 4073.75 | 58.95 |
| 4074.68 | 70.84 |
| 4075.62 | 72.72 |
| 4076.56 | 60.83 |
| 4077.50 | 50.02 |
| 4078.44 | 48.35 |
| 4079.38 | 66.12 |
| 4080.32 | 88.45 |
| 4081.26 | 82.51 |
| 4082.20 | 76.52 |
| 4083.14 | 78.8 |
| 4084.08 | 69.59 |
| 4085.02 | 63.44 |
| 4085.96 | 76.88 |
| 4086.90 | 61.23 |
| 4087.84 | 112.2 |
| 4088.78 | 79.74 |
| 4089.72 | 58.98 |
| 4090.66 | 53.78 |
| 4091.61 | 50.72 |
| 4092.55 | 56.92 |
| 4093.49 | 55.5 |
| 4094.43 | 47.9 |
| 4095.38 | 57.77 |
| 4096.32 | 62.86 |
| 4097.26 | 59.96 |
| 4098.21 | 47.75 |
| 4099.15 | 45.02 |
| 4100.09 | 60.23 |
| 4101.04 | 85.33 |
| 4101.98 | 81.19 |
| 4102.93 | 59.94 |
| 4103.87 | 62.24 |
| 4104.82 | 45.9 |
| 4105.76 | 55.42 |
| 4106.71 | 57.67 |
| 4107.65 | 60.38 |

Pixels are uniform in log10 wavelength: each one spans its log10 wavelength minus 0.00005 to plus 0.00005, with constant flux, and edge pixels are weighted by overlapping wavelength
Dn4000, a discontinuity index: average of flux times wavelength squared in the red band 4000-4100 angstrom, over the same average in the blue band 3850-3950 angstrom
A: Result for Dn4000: 1.30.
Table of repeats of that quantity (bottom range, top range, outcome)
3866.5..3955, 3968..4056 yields 1.28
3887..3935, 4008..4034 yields 1.43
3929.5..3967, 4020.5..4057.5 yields 1.35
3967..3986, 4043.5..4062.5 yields 1.45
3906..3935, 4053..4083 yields 1.29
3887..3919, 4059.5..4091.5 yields 1.32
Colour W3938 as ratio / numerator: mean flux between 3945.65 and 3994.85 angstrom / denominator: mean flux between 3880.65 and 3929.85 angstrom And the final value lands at 1.06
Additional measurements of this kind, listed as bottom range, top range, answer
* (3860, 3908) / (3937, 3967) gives 1.10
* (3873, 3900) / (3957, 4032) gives 1.29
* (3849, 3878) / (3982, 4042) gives 1.14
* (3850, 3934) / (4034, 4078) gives 1.24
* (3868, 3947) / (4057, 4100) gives 1.16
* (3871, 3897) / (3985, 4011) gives 1.43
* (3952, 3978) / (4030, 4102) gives 1.30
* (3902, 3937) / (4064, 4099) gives 1.14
